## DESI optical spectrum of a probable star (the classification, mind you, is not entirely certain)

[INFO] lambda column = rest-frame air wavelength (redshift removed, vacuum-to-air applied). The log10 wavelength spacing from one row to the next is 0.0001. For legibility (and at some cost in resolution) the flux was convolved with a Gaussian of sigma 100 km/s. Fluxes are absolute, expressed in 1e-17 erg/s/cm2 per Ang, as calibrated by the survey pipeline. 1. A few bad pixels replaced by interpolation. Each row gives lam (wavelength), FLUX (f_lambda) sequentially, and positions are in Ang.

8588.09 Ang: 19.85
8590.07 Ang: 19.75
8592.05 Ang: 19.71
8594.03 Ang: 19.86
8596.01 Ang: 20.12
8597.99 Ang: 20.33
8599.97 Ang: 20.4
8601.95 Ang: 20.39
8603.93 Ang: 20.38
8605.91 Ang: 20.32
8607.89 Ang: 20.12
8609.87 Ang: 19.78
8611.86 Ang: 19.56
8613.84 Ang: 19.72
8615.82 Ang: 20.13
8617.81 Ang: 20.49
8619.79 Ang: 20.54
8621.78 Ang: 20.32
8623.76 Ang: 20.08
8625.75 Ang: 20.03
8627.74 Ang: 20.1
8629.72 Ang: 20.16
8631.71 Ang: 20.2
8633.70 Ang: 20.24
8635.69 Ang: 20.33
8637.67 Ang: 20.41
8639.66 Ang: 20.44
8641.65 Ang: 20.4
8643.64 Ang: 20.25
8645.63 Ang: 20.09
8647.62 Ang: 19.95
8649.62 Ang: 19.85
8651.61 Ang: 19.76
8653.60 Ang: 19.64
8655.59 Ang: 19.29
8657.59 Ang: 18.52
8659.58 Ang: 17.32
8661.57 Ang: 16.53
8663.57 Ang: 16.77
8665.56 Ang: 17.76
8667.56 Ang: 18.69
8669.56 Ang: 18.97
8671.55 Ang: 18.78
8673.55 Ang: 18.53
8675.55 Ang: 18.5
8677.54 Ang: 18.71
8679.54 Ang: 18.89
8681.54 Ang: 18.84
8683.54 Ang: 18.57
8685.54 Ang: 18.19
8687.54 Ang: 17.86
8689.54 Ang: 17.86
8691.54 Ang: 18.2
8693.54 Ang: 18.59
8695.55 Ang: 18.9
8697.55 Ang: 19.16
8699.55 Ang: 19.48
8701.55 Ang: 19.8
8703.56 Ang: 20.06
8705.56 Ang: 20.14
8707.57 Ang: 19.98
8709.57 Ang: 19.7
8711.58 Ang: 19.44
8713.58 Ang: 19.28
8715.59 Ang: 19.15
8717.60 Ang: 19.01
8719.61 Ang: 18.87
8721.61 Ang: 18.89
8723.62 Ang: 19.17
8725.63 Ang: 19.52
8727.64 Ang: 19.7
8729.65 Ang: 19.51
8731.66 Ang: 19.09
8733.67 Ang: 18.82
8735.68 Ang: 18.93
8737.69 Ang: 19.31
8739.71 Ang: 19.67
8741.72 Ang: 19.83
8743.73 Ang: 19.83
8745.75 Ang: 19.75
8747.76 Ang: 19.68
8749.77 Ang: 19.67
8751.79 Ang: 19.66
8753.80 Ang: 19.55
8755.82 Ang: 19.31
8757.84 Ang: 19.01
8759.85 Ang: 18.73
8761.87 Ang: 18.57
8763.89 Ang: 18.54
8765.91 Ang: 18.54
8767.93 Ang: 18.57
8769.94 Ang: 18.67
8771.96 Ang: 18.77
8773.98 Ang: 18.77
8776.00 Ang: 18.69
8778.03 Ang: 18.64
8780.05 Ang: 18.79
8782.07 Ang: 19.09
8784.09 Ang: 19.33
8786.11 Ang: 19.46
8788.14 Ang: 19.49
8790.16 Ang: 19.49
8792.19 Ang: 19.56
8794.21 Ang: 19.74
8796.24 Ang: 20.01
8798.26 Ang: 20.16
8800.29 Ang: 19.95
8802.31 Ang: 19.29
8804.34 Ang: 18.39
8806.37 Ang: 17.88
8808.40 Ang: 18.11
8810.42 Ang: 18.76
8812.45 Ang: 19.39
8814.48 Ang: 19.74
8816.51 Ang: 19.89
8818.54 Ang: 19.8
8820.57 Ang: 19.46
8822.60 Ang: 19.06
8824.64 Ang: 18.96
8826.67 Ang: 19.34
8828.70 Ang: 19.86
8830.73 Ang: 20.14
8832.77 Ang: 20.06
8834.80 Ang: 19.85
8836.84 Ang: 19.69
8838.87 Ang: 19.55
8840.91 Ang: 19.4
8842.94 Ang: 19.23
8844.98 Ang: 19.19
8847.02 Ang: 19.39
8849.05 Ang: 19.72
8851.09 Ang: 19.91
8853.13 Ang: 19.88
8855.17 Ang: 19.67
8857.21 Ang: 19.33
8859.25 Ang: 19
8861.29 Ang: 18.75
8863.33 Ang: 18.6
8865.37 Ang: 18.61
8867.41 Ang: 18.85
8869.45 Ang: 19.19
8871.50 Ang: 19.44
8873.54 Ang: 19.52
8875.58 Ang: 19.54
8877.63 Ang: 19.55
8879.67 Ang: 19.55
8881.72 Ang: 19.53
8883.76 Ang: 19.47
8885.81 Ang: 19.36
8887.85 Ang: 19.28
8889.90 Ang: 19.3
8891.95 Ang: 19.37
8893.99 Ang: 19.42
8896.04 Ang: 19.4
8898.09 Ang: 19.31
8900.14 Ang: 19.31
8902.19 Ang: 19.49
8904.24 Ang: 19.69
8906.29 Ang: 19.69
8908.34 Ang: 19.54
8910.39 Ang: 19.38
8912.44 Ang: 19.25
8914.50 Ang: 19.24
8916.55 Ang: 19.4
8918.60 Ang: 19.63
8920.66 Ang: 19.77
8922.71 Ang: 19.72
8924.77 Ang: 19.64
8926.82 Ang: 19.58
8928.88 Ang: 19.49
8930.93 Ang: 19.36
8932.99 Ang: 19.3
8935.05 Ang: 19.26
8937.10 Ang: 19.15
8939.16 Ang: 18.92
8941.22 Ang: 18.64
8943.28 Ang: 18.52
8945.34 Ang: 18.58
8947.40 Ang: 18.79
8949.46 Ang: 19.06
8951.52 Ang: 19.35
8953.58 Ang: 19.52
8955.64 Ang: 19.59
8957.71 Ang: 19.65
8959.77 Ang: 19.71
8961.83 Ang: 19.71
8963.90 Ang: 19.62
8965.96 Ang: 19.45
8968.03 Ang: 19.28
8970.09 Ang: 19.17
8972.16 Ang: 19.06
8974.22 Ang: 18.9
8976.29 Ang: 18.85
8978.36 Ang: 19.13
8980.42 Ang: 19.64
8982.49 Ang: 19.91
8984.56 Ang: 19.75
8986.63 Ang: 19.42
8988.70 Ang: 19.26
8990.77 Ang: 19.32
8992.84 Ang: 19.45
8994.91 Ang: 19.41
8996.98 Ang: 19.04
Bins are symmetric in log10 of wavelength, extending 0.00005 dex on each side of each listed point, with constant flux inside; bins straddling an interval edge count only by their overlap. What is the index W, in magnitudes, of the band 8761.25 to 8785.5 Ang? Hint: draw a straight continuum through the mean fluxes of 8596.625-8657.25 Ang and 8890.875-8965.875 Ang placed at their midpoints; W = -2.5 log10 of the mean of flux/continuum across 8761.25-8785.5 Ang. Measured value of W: 0.06 mag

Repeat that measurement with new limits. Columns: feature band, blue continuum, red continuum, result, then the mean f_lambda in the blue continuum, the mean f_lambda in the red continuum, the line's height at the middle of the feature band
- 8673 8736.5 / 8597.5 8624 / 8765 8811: 0.030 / 20.2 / 19.1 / 19.6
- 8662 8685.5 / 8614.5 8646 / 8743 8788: 0.084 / 20.3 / 19.1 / 19.9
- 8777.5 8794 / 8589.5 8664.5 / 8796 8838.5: 0.011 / 19.8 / 19.4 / 19.5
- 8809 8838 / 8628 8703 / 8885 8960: -0.018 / 19.1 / 19.3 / 19.2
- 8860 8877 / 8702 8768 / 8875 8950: 0.015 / 19.3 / 19.3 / 19.3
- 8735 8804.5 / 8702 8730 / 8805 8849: 0.009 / 19.5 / 19.4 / 19.4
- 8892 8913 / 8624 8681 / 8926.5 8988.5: -0.010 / 19.3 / 19.3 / 19.3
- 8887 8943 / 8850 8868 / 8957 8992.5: -0.005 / 19.2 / 19.4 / 19.3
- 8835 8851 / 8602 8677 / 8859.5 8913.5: -0.008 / 19.5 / 19.3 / 19.4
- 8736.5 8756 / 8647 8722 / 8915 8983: -0.038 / 18.8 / 19.3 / 19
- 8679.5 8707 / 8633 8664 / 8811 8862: 0.029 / 19.4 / 19.5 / 19.4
